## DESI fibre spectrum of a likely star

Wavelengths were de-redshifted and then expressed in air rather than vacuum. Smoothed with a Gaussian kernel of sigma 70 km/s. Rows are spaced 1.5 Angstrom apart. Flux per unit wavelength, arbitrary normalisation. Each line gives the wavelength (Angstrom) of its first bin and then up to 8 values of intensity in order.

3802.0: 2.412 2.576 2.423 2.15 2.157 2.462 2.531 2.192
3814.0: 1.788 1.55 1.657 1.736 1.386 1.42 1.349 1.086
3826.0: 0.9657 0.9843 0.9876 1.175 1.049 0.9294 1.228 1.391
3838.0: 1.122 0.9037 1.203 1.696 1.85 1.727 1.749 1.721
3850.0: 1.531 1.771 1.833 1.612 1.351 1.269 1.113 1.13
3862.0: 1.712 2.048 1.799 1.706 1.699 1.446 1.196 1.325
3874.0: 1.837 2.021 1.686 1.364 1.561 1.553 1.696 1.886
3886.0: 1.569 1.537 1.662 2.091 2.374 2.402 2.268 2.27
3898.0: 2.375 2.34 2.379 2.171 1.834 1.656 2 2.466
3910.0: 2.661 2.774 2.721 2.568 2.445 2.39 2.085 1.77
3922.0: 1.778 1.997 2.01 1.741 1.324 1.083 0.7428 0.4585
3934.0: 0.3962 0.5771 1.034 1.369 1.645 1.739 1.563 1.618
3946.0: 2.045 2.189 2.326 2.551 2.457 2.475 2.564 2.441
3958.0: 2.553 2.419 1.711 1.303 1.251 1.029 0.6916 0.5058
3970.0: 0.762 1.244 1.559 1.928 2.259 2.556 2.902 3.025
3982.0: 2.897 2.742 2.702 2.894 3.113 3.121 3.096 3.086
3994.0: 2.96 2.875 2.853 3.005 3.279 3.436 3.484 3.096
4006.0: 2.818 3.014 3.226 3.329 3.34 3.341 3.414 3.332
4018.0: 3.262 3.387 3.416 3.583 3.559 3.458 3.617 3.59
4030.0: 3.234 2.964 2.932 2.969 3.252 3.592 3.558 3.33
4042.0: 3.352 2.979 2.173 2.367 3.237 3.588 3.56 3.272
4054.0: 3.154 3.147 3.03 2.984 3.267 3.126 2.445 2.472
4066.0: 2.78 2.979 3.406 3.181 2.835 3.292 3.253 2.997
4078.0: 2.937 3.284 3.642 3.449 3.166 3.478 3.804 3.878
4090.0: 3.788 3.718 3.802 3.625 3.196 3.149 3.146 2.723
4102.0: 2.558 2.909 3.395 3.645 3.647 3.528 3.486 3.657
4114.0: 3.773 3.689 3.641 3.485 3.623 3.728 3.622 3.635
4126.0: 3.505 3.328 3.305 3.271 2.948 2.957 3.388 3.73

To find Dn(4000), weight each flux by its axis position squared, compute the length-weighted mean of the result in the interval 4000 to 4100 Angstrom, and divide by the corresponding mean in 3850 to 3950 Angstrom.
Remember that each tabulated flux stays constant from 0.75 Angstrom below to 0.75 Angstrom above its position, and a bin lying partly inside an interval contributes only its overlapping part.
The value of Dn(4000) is 1.97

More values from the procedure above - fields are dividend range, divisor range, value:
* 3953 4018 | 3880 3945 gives 1.45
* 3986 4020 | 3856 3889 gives 2.15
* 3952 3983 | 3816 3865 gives 1.46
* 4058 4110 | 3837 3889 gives 2.31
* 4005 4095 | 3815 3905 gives 2.22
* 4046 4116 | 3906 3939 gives 2.03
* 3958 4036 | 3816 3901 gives 1.86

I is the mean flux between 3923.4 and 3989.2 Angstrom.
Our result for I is 1.83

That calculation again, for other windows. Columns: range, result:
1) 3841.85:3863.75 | 1.6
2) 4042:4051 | 2.97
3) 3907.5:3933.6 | 1.92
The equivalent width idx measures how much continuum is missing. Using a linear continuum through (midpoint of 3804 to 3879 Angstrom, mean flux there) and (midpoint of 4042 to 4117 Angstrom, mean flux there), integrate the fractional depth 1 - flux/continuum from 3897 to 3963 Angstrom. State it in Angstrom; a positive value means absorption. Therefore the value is 7.4 Angstrom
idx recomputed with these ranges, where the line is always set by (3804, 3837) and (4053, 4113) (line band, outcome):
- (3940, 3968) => 5.8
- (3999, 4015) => -2.8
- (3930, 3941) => 6.7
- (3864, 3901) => 2.8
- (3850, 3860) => 1.7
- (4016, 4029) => -2.7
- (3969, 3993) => 1.3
